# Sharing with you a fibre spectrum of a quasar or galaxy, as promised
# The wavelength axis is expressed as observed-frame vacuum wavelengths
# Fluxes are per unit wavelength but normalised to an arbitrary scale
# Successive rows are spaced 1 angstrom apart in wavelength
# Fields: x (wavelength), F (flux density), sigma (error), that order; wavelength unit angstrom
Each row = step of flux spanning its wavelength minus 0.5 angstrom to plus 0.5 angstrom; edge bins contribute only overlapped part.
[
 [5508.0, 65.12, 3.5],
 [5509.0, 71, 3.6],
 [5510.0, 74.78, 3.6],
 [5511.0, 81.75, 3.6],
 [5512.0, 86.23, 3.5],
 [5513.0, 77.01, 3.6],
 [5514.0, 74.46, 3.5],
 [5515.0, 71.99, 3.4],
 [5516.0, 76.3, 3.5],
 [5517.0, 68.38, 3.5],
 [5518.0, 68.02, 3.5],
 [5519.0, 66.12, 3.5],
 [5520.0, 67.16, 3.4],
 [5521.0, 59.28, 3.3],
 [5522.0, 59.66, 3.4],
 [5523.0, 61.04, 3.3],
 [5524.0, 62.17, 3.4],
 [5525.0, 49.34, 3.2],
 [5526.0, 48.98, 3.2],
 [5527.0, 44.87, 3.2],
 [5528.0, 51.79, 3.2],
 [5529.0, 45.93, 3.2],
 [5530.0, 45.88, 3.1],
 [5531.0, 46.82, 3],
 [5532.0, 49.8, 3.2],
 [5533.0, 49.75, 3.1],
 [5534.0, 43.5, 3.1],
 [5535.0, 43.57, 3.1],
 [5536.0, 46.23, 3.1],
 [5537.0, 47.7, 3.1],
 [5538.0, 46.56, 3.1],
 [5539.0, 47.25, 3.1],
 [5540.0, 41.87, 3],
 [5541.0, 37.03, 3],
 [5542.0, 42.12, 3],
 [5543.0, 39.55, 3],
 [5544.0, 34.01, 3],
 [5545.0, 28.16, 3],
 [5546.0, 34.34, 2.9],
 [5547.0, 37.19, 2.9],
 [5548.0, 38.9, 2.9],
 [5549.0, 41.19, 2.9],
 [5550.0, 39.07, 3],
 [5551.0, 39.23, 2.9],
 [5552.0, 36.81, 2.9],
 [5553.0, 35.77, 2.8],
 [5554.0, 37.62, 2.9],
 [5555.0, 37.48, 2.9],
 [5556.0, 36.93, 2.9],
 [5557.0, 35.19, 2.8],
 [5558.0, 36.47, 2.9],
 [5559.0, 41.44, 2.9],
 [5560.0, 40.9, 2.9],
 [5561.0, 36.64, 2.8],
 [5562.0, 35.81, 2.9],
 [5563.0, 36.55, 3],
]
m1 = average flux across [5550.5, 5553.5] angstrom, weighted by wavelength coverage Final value 37.3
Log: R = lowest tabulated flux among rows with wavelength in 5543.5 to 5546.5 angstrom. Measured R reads 28.16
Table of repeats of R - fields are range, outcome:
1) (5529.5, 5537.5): 43.5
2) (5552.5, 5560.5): 35.19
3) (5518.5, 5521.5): 59.28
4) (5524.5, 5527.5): 44.87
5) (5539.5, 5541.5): 37.03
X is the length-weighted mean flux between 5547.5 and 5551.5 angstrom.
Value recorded 39.6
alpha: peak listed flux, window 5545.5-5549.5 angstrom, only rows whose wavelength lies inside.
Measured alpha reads 41.19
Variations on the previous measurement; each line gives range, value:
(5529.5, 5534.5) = 49.8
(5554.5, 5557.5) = 37.48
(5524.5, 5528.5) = 51.79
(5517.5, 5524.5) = 68.02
